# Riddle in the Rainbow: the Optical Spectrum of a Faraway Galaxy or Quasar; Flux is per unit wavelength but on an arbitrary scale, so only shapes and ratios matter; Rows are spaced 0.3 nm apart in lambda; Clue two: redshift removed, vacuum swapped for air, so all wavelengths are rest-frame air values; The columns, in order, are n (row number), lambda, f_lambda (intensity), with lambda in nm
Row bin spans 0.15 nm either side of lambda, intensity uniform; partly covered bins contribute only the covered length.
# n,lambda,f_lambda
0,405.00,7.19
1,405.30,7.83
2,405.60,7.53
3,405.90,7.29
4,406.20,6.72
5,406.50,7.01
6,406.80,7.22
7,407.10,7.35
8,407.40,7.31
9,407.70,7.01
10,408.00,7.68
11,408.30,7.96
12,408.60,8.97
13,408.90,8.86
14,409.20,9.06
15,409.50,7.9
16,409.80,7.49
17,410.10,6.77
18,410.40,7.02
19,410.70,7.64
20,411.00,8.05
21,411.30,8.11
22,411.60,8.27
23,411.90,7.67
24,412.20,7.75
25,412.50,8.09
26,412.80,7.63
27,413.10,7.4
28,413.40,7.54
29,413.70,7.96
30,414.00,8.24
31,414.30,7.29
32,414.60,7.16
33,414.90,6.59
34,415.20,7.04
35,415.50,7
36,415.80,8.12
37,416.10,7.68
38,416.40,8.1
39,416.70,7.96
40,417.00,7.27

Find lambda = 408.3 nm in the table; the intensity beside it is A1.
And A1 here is 7.96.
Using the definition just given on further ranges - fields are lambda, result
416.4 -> 8.1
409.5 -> 7.9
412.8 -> 7.63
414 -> 8.24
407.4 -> 7.31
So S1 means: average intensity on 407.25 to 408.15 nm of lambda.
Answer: 7.33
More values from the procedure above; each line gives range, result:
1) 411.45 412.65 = 7.94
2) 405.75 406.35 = 7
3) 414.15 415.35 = 7.02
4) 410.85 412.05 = 8.03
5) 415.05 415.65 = 7.02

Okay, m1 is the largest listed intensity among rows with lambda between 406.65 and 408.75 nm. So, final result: 8.97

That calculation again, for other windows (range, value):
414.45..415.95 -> 8.12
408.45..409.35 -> 9.06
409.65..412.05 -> 8.27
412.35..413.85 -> 8.09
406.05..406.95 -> 7.22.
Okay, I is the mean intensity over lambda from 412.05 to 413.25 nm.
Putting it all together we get 7.72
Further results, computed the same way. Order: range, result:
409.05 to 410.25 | 7.81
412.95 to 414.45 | 7.69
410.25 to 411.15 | 7.57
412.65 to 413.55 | 7.52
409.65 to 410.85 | 7.23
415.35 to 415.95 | 7.56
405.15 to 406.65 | 7.28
